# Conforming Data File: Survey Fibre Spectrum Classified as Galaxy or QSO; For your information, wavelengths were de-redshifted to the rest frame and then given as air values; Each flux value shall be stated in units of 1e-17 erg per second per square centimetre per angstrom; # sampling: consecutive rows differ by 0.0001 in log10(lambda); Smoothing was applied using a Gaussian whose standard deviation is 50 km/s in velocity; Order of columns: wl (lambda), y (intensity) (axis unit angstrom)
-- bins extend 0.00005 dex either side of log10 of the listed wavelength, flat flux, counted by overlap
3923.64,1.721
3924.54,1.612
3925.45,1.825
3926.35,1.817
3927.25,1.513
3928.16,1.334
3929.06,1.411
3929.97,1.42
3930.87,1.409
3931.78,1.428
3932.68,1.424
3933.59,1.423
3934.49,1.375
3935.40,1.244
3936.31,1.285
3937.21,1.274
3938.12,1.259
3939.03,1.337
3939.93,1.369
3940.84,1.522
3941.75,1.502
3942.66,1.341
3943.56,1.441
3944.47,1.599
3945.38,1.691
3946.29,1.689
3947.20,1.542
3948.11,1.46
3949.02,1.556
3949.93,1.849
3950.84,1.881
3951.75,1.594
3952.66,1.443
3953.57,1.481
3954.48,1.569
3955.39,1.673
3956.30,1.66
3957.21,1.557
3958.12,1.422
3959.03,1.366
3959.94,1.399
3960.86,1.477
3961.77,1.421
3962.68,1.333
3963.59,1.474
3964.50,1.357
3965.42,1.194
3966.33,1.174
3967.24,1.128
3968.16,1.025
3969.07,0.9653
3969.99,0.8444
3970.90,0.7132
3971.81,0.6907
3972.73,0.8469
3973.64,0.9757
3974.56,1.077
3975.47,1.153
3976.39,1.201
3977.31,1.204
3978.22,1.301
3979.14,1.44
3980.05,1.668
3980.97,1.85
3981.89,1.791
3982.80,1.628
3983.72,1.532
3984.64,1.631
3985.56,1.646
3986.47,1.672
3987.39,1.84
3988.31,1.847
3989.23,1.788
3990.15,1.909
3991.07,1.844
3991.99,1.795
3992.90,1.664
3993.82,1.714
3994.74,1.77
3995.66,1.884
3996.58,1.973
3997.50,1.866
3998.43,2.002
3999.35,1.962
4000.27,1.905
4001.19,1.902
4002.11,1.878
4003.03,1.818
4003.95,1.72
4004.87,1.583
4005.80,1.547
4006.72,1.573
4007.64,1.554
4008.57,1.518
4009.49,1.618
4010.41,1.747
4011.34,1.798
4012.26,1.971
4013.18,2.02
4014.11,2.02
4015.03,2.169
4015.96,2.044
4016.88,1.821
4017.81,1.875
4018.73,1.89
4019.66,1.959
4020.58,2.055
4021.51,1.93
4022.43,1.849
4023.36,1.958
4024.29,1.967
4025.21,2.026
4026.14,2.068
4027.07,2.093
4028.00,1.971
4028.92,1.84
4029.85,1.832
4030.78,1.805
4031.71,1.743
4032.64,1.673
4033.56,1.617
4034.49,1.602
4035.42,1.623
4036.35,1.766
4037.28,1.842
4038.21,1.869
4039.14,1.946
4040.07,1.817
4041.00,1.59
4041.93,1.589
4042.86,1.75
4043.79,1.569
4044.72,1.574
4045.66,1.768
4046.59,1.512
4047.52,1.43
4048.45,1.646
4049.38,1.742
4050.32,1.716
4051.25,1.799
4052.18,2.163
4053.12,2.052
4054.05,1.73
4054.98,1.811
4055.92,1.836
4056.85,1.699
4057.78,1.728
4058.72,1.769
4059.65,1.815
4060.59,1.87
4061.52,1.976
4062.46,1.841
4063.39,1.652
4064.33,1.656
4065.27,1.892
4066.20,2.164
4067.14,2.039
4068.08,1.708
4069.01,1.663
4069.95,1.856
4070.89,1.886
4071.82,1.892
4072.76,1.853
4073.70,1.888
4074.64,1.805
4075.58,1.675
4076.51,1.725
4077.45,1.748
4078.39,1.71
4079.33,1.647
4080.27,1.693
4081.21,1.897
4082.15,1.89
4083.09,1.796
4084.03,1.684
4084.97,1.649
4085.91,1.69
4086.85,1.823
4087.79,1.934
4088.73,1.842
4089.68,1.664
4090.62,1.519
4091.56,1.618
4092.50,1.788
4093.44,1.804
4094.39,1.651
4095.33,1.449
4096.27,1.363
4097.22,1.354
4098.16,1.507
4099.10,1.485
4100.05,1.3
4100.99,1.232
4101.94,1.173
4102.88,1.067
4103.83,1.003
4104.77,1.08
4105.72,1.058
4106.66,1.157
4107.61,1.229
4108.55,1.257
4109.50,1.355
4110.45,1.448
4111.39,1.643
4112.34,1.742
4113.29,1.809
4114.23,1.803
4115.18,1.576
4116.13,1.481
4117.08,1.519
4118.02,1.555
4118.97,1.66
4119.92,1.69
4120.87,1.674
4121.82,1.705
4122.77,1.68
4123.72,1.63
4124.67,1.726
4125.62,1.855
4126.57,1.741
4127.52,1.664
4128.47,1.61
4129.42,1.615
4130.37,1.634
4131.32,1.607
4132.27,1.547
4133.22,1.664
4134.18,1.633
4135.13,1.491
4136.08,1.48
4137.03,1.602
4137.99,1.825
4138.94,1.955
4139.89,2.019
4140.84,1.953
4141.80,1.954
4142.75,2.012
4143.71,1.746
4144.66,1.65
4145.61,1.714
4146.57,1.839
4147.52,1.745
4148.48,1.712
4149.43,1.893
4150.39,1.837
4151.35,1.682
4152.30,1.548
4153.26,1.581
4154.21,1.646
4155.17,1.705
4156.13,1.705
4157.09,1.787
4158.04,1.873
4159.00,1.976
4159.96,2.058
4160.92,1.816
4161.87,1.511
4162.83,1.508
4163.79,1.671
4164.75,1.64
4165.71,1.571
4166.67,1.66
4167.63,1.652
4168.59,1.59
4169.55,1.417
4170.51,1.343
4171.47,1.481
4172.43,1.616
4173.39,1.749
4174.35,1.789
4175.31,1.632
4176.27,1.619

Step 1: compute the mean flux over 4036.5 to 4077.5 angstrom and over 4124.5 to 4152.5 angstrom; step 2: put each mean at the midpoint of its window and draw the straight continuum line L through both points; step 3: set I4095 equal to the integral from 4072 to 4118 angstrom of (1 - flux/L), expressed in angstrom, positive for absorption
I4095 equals 5.13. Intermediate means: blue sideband 1.79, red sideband 1.73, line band 1.57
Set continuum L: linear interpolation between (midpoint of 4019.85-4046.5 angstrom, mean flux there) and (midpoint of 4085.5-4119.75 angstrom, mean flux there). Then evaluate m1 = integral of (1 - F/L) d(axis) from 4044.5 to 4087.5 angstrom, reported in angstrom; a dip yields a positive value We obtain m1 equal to -3.4 angstrom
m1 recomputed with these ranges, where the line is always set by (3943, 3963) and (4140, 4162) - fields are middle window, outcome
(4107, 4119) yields 1.43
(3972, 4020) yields -2.71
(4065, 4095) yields -1.39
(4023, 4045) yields -2.01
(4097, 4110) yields 3.76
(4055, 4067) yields -1.07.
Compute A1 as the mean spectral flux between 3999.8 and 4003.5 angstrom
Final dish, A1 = 1.88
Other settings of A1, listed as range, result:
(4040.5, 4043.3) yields 1.65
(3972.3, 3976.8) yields 1.05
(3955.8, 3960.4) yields 1.48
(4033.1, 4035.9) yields 1.62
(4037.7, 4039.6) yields 1.91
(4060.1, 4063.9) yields 1.83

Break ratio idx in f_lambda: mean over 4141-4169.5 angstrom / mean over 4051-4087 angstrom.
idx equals 1.0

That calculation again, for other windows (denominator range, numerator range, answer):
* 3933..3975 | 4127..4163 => 1.28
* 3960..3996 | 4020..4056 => 1.27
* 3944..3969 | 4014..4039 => 1.28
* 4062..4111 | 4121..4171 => 1.06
